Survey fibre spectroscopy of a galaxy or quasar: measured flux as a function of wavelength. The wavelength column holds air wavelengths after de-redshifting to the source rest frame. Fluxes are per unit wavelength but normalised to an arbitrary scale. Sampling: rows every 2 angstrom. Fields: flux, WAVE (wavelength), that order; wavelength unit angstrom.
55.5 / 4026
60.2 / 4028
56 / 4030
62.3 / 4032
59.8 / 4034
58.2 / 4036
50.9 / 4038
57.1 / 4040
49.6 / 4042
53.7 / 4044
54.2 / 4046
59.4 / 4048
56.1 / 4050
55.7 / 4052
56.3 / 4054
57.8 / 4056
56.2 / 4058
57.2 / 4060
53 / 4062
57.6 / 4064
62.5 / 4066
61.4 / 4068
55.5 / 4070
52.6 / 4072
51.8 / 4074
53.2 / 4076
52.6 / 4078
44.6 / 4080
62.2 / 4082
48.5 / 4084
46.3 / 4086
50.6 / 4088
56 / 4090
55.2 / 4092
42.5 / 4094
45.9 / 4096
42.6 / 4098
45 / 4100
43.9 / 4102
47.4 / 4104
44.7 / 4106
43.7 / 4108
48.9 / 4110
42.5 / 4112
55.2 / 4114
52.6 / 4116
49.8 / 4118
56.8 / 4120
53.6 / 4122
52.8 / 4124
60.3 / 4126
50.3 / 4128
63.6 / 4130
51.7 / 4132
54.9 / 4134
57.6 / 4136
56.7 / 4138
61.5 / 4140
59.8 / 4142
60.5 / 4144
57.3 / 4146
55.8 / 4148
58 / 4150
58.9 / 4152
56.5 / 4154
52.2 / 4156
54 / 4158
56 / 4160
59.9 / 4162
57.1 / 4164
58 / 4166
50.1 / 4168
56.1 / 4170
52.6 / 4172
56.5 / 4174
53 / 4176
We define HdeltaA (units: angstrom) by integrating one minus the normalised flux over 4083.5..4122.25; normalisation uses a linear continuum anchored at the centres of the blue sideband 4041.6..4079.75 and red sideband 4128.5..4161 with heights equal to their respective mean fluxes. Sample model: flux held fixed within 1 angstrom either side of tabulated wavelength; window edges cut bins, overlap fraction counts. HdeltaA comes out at 5.4 angstrom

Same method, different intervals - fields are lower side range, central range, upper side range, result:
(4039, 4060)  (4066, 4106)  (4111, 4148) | 3.60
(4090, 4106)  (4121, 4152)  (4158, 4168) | -2.65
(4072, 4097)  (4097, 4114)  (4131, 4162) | 2.40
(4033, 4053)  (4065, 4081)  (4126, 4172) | 0.44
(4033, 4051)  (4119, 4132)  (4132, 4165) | 0.20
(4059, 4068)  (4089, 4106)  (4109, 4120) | 1.87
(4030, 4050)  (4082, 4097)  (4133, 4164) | 1.72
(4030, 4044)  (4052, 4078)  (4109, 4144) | -0.19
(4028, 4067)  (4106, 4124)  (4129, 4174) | 2.06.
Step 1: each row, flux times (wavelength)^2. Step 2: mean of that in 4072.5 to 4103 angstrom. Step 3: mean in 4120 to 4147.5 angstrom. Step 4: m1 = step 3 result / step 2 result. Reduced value 1.18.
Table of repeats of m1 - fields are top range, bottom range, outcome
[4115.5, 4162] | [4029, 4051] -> 1.05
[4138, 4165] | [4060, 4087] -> 1.10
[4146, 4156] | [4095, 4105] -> 1.29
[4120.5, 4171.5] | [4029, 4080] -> 1.06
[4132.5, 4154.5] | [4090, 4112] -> 1.28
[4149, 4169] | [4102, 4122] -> 1.17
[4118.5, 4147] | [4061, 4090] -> 1.09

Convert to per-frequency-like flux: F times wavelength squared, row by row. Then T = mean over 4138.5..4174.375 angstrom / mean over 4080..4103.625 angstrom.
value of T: 1.20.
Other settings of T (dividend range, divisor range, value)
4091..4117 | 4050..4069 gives 0.83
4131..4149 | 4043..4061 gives 1.06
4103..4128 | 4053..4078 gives 0.93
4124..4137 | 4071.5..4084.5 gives 1.10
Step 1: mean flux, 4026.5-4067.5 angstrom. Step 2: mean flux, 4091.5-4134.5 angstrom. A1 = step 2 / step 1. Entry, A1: 0.9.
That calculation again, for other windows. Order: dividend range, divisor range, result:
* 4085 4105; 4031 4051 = 0.85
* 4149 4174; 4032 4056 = 1.00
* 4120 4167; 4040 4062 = 1.02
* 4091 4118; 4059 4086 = 0.86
